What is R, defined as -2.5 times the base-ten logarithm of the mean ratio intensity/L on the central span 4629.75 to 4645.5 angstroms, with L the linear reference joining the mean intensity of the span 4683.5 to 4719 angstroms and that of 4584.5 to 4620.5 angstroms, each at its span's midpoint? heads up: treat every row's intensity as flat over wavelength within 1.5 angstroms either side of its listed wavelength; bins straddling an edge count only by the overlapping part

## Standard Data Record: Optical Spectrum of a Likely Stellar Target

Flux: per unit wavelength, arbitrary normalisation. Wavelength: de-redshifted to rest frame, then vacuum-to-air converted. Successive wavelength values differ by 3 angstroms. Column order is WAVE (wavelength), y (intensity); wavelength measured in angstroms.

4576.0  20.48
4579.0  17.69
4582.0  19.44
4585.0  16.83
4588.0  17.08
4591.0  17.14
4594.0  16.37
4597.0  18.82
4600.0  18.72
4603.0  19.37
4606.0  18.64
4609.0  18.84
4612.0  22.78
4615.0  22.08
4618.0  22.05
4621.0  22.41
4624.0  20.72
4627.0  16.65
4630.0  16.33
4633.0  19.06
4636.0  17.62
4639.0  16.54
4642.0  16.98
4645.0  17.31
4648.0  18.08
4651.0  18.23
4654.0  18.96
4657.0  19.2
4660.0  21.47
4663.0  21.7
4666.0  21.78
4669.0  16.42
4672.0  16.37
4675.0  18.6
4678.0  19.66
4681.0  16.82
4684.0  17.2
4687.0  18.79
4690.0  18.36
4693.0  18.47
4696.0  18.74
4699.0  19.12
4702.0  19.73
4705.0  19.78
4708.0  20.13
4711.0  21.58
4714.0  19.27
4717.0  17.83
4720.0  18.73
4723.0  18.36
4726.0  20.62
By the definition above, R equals 0.11 mag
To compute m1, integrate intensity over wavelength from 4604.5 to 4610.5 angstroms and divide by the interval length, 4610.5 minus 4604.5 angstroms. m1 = 18.7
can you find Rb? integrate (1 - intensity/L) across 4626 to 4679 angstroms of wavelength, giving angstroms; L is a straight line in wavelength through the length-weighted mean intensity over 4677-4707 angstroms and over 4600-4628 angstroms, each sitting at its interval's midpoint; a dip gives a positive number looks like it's 3.1 angstroms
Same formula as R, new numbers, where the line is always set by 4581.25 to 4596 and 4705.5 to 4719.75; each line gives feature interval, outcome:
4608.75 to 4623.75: -0.22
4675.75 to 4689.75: 0.05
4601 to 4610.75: -0.08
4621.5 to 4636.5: -0.02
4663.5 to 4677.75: 0.01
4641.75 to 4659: 0.01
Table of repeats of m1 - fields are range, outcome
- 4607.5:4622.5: 21.6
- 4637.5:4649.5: 17.2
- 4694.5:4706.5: 19.3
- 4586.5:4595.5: 16.9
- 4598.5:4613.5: 19.7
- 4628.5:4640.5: 17.4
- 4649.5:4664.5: 19.9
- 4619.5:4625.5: 21.6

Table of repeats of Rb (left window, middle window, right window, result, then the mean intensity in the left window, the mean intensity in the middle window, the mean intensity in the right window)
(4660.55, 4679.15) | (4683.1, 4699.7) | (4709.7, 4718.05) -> 0.8 angstroms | 19.2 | 18.5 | 19.6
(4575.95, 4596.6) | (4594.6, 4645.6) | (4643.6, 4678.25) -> -2.3 angstroms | 17.7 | 19.1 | 19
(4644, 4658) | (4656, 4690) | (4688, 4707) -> -0.4 angstroms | 18.4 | 18.9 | 19.1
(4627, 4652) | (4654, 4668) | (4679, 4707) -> -2.1 angstroms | 17.5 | 20.7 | 18.6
